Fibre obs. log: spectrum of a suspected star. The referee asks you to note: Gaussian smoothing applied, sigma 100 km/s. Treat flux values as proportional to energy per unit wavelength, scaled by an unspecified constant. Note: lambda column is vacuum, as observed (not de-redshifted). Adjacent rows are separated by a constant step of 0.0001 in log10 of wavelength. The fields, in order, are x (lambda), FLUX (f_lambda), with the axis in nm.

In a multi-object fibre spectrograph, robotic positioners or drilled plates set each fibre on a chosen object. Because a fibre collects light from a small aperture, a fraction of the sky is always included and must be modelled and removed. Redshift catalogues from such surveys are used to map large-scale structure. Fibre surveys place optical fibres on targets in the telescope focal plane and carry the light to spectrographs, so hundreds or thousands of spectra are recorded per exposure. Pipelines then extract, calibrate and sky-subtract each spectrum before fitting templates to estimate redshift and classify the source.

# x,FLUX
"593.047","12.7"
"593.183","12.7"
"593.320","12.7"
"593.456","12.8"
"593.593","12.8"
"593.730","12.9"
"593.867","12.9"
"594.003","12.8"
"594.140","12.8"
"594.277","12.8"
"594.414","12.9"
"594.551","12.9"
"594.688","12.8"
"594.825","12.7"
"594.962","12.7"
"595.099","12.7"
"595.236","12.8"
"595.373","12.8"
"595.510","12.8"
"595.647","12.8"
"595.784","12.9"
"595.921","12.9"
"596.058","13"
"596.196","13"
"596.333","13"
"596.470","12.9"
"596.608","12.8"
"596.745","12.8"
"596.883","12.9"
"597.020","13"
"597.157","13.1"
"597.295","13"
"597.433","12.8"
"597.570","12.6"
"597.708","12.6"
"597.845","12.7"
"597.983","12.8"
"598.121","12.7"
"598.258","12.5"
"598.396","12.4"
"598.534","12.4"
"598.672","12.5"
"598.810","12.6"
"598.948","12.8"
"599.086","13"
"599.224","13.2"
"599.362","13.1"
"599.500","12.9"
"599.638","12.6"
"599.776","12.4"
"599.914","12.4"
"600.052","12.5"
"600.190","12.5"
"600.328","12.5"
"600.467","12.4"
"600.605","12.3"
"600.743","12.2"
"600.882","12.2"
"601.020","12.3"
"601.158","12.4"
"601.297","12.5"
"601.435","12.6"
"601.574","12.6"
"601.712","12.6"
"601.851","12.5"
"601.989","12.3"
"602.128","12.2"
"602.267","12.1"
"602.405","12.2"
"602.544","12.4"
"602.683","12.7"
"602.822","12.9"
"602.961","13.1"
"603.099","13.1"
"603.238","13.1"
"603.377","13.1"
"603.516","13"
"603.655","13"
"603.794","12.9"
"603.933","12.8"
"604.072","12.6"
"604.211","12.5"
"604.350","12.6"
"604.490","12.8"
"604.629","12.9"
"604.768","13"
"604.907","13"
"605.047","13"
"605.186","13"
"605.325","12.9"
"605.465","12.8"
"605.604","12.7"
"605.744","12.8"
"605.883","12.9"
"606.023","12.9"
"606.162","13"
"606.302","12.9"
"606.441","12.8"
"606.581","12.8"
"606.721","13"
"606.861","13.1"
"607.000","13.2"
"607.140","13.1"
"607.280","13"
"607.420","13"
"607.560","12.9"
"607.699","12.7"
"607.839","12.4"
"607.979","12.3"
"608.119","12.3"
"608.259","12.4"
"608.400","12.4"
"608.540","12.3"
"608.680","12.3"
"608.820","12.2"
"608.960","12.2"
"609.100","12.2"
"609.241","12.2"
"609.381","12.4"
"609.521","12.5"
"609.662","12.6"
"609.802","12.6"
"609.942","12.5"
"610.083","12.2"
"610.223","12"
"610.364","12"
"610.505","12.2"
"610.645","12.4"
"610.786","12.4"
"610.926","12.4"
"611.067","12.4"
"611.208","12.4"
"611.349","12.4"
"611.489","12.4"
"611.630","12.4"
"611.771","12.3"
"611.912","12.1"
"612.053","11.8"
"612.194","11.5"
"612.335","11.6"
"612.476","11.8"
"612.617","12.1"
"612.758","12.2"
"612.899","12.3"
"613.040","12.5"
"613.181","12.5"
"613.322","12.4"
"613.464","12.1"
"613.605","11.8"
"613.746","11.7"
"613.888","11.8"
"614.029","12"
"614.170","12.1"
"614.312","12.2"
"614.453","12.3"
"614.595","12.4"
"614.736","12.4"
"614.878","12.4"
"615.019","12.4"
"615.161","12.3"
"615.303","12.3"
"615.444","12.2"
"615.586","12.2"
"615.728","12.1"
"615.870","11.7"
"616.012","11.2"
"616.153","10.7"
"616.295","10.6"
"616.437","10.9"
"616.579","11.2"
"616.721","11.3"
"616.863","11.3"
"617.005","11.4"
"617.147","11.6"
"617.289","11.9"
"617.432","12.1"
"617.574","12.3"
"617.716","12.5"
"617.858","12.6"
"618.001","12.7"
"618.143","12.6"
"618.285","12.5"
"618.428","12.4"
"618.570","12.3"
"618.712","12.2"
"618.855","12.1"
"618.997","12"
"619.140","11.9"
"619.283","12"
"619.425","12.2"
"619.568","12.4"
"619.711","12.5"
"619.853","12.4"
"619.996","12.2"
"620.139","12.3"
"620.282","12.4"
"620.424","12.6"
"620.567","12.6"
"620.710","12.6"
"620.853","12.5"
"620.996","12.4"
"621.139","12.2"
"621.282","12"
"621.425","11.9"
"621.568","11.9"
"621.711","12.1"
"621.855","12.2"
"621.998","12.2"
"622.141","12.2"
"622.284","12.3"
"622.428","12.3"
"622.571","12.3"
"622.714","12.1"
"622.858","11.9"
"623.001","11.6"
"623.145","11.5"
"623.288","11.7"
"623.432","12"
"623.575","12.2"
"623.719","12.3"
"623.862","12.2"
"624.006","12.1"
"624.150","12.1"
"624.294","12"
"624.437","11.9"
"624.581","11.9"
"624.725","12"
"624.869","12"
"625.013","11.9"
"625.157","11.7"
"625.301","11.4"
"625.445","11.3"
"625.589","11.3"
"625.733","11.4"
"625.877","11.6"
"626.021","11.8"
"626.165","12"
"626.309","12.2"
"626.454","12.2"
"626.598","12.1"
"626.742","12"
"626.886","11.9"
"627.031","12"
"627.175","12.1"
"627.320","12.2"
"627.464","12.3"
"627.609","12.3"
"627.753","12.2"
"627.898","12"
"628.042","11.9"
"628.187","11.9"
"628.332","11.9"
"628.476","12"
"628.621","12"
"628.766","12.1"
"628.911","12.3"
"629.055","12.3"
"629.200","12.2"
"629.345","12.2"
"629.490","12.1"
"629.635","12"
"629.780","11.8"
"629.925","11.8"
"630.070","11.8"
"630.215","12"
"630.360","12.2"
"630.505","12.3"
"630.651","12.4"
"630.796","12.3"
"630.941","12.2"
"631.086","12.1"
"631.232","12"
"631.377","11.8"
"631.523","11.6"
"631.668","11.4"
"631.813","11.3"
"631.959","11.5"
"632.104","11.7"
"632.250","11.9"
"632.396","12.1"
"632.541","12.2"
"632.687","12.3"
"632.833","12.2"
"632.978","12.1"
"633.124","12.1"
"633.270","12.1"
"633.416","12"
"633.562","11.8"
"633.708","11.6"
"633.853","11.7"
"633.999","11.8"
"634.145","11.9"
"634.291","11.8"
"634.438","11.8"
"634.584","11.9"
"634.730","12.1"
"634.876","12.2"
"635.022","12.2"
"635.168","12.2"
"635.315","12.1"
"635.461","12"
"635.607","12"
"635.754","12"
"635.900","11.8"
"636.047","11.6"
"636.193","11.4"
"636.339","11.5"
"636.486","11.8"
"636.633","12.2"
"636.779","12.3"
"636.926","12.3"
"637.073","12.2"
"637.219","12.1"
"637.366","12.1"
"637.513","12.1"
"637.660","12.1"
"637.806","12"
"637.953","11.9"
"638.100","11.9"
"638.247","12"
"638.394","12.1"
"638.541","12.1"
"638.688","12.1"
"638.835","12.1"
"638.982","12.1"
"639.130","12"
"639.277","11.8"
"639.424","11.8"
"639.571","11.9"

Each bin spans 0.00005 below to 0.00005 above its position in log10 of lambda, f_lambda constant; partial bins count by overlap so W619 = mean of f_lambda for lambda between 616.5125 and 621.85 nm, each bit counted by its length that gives 12.2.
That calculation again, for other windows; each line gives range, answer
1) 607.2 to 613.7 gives 12.3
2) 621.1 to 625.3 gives 12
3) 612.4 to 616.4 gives 12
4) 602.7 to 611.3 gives 12.7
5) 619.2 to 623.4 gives 12.2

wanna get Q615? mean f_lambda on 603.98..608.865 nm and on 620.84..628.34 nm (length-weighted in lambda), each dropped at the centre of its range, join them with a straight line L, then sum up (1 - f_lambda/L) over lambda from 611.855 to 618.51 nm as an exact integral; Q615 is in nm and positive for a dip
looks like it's 0.219 nm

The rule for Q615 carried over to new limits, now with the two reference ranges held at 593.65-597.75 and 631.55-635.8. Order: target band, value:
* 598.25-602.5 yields 0.08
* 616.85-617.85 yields 0.03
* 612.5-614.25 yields 0.04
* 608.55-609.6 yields 0.02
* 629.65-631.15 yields -0.01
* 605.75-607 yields -0.03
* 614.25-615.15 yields 0.00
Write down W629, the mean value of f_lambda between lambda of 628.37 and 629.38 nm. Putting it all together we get 12.2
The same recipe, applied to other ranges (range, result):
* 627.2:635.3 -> 12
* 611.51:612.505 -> 12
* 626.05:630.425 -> 12.1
